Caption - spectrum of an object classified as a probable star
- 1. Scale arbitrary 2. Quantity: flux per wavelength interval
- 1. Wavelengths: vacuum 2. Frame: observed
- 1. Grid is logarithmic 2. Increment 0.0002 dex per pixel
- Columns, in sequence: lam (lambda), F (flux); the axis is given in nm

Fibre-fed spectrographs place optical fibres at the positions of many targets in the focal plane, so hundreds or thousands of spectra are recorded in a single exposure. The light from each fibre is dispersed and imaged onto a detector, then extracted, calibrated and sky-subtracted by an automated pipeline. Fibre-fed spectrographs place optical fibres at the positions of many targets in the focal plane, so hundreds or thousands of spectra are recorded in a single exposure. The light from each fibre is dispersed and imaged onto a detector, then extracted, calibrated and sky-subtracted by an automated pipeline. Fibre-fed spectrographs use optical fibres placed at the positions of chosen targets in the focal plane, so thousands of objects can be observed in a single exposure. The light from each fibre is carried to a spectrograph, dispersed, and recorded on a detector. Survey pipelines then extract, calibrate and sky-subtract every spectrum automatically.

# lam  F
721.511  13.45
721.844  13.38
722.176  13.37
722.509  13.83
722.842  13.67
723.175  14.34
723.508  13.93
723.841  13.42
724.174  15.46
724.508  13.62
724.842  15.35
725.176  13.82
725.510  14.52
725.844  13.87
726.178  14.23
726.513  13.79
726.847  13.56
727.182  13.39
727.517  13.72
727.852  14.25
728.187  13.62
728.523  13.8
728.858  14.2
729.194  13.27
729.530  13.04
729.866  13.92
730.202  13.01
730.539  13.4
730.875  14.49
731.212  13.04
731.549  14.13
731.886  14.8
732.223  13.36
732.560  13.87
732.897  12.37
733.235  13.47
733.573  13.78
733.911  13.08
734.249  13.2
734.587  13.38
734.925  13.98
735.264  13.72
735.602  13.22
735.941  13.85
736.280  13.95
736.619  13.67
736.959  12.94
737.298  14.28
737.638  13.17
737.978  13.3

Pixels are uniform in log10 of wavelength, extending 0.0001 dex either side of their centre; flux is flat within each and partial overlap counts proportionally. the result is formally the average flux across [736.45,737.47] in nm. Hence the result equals 13.6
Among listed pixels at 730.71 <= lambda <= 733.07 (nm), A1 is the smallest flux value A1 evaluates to 12.37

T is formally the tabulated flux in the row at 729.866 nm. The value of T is 13.92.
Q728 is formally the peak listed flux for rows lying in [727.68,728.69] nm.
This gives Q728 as 14.25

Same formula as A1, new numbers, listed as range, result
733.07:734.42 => 13.08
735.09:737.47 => 12.94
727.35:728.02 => 13.72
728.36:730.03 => 13.04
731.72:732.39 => 13.36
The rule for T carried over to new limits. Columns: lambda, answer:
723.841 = 13.42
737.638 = 13.17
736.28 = 13.95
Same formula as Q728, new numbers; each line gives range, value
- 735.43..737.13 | 13.95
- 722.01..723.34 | 14.34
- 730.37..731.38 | 14.49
